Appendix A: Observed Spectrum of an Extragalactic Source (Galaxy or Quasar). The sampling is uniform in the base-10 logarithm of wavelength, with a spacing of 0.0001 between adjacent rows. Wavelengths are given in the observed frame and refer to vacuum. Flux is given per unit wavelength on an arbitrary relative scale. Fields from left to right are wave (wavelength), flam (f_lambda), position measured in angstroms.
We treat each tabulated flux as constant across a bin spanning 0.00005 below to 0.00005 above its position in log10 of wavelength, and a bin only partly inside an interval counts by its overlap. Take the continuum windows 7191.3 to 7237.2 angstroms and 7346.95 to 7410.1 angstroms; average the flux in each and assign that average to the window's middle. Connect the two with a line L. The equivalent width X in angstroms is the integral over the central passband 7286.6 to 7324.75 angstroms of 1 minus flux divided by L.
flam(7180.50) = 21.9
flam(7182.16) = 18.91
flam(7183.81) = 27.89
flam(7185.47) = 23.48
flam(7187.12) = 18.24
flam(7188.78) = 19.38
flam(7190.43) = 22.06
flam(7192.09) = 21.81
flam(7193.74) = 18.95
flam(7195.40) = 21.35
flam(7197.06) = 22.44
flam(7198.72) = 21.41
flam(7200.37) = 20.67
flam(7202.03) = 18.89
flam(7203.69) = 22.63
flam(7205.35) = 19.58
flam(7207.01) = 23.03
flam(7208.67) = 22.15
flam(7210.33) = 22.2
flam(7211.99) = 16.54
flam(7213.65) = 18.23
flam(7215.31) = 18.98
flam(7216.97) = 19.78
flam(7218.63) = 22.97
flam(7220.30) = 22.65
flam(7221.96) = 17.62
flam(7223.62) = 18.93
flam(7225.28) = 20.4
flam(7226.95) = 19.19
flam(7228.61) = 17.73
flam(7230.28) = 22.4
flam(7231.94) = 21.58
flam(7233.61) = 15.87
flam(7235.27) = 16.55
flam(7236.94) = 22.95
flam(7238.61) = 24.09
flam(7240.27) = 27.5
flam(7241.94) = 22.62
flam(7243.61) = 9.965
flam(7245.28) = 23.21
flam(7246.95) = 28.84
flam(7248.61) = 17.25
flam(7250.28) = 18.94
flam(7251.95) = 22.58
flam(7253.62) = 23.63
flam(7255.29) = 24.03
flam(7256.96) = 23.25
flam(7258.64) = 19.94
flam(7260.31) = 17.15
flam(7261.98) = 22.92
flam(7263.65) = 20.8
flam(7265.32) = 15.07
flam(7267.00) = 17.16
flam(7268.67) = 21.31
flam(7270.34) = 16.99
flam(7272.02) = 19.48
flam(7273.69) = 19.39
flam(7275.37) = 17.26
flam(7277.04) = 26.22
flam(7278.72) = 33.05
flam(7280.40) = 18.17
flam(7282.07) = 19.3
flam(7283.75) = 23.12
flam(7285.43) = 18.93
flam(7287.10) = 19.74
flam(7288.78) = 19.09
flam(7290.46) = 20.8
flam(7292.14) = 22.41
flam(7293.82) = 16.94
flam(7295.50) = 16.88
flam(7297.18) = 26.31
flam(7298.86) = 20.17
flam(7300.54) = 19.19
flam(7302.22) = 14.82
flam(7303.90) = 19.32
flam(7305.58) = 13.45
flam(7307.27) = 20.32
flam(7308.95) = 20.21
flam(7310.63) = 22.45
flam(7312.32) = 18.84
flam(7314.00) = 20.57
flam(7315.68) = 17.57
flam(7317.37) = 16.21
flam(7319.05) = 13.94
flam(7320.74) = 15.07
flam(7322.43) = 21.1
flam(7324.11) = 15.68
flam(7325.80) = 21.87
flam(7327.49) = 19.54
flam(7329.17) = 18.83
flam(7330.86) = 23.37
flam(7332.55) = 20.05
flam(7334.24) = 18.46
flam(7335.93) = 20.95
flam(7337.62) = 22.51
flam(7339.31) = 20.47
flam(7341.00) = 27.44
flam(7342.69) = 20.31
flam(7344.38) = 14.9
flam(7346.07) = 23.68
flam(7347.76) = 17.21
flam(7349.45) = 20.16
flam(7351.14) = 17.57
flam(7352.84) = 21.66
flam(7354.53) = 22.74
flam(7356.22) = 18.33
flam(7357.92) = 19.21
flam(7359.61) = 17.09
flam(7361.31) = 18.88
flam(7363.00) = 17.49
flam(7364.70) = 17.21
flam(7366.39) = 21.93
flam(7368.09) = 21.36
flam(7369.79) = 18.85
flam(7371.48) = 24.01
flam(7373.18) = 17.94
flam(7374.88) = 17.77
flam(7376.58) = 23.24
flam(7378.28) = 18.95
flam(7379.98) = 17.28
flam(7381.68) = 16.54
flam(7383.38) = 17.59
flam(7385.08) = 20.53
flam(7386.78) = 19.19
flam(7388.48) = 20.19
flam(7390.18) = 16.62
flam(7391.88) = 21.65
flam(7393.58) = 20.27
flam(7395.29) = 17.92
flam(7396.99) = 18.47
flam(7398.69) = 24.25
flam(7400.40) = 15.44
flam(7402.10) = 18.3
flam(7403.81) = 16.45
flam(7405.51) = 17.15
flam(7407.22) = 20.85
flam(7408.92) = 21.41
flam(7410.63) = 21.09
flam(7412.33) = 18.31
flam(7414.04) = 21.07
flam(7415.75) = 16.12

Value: 1.8 angstroms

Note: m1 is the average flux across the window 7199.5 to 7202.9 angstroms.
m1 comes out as 19.9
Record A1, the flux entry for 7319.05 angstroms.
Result 13.94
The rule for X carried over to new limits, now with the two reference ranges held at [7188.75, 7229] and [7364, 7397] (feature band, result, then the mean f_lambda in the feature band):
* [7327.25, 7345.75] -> -1.0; 20.7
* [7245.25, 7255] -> -1.1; 22.4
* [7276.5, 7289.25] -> -1.4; 22.2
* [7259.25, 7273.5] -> 0.8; 18.9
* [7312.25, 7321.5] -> 1.4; 16.9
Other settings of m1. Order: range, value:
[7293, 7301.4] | 19.9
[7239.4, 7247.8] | 22.4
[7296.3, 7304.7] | 20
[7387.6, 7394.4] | 19.7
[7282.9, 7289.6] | 20.2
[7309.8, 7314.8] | 20.6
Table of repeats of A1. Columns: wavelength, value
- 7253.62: 23.63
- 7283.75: 23.12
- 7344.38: 14.9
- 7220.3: 22.65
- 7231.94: 21.58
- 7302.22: 14.82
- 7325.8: 21.87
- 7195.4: 21.35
